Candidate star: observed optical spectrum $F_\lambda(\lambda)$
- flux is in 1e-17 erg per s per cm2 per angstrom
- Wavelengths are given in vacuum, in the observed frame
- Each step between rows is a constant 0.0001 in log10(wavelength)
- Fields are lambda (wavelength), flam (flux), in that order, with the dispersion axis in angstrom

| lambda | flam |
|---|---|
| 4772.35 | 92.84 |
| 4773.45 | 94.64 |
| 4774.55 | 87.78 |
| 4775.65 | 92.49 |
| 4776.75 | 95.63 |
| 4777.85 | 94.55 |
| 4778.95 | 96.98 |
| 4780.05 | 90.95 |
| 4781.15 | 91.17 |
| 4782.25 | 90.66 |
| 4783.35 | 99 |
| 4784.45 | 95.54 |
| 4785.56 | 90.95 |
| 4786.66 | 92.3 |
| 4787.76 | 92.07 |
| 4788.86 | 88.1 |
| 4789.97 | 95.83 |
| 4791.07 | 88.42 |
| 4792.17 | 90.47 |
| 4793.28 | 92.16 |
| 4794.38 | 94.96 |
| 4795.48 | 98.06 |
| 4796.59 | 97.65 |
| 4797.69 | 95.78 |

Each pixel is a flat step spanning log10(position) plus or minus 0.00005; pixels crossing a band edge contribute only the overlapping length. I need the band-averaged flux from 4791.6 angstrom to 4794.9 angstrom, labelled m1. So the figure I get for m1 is 92.5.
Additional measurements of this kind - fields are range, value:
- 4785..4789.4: 90.8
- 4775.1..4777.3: 94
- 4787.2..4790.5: 91.9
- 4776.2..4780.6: 94.6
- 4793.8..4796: 96.8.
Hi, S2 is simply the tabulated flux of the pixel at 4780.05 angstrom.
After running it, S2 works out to 90.95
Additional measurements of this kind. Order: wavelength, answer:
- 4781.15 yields 91.17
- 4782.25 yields 90.66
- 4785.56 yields 90.95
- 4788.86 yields 88.1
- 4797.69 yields 95.78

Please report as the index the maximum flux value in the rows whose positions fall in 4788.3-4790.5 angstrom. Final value 95.83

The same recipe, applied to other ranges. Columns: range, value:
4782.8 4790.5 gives 99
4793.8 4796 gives 98.06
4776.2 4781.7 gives 96.98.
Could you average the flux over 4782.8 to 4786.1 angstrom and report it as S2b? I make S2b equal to 95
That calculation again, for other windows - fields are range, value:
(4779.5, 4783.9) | 93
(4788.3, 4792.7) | 90.7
